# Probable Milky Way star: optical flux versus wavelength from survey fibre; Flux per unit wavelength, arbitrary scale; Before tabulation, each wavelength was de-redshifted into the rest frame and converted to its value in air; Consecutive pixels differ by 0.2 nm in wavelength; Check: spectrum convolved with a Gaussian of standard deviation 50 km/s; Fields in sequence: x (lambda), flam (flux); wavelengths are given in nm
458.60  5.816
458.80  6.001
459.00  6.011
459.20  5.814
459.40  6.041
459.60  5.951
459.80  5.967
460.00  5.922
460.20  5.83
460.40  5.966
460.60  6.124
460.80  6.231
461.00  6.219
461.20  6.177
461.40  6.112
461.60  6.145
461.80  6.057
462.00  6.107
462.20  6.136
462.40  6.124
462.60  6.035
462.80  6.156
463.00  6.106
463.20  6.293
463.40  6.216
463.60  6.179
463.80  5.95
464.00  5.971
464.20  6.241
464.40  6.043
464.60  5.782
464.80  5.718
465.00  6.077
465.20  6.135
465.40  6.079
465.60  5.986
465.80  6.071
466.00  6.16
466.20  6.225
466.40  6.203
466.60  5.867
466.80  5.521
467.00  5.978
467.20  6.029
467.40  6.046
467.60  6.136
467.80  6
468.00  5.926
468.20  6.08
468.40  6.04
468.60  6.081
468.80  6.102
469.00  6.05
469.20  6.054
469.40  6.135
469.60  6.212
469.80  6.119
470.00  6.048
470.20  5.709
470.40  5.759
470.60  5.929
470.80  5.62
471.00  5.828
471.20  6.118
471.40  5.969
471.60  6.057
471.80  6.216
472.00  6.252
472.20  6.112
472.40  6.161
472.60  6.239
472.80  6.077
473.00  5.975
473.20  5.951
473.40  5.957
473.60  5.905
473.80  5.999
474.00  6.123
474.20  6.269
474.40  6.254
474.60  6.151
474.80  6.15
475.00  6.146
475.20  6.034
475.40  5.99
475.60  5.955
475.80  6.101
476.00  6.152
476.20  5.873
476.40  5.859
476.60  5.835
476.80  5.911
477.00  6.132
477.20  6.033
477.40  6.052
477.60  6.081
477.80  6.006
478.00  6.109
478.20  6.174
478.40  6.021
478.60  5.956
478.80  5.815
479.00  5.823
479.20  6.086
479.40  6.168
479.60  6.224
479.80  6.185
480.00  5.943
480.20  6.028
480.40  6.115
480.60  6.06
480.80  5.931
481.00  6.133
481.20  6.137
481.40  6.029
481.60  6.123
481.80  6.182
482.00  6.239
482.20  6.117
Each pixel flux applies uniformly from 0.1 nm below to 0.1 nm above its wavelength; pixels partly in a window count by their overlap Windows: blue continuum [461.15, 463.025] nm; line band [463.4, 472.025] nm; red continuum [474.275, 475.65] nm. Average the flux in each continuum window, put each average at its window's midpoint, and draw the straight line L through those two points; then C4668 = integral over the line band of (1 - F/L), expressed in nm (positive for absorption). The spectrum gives 0.13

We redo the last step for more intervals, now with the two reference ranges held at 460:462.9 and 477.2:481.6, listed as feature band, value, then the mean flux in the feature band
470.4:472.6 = 0.017 nm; 6.02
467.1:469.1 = 0.010 nm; 6.05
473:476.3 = 0.002 nm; 6.06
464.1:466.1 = 0.019 nm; 6.03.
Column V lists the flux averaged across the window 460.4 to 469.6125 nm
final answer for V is 6.07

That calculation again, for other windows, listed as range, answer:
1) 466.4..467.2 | 5.87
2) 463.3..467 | 6.02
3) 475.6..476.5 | 5.99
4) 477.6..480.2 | 6.04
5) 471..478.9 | 6.05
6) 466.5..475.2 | 6.03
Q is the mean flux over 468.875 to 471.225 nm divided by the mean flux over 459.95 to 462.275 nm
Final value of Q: 0.98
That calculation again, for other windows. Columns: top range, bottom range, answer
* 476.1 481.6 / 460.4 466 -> 0.99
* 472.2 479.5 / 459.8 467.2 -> 1.00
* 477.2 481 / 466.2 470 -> 1.00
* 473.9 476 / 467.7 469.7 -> 1.01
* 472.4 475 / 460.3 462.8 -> 1.00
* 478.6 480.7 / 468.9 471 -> 1.01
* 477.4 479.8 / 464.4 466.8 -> 1.01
